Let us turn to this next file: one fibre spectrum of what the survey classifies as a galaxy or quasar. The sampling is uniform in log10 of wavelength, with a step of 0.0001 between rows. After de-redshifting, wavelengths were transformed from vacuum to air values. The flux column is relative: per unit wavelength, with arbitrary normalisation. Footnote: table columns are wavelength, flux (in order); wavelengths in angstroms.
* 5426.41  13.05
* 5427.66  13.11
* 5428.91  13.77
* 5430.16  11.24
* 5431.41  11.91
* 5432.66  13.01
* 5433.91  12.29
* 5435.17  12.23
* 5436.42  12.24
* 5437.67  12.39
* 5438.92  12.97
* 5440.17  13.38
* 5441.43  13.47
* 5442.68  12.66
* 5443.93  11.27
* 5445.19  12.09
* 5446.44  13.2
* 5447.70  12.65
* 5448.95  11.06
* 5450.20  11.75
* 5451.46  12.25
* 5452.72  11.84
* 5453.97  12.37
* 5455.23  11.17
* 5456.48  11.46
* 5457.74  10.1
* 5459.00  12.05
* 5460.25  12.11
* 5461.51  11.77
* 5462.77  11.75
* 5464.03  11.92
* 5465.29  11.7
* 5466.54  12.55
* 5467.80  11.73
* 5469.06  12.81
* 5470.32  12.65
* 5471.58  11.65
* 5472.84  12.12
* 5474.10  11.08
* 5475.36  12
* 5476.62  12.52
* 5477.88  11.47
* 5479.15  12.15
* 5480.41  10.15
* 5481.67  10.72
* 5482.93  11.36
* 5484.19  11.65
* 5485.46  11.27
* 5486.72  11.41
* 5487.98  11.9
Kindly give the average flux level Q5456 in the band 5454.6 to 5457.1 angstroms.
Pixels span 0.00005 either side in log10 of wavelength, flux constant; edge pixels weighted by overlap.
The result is 11.3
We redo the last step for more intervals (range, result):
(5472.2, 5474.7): 11.6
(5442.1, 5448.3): 12.4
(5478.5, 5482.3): 11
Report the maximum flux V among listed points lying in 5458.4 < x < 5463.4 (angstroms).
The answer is 12.11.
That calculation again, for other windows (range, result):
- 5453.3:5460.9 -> 12.37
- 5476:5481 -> 12.52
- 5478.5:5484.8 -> 12.15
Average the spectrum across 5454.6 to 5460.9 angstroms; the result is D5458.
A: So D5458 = 11.4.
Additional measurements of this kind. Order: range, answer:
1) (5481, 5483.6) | 11.1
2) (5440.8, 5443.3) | 13.1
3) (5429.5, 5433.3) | 12.1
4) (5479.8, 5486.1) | 11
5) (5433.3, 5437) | 12.2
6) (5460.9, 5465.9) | 11.8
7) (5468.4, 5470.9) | 12.7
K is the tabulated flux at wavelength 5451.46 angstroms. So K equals 12.25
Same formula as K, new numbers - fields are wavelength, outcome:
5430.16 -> 11.24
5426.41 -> 13.05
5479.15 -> 12.15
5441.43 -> 13.47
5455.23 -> 11.17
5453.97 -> 12.37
